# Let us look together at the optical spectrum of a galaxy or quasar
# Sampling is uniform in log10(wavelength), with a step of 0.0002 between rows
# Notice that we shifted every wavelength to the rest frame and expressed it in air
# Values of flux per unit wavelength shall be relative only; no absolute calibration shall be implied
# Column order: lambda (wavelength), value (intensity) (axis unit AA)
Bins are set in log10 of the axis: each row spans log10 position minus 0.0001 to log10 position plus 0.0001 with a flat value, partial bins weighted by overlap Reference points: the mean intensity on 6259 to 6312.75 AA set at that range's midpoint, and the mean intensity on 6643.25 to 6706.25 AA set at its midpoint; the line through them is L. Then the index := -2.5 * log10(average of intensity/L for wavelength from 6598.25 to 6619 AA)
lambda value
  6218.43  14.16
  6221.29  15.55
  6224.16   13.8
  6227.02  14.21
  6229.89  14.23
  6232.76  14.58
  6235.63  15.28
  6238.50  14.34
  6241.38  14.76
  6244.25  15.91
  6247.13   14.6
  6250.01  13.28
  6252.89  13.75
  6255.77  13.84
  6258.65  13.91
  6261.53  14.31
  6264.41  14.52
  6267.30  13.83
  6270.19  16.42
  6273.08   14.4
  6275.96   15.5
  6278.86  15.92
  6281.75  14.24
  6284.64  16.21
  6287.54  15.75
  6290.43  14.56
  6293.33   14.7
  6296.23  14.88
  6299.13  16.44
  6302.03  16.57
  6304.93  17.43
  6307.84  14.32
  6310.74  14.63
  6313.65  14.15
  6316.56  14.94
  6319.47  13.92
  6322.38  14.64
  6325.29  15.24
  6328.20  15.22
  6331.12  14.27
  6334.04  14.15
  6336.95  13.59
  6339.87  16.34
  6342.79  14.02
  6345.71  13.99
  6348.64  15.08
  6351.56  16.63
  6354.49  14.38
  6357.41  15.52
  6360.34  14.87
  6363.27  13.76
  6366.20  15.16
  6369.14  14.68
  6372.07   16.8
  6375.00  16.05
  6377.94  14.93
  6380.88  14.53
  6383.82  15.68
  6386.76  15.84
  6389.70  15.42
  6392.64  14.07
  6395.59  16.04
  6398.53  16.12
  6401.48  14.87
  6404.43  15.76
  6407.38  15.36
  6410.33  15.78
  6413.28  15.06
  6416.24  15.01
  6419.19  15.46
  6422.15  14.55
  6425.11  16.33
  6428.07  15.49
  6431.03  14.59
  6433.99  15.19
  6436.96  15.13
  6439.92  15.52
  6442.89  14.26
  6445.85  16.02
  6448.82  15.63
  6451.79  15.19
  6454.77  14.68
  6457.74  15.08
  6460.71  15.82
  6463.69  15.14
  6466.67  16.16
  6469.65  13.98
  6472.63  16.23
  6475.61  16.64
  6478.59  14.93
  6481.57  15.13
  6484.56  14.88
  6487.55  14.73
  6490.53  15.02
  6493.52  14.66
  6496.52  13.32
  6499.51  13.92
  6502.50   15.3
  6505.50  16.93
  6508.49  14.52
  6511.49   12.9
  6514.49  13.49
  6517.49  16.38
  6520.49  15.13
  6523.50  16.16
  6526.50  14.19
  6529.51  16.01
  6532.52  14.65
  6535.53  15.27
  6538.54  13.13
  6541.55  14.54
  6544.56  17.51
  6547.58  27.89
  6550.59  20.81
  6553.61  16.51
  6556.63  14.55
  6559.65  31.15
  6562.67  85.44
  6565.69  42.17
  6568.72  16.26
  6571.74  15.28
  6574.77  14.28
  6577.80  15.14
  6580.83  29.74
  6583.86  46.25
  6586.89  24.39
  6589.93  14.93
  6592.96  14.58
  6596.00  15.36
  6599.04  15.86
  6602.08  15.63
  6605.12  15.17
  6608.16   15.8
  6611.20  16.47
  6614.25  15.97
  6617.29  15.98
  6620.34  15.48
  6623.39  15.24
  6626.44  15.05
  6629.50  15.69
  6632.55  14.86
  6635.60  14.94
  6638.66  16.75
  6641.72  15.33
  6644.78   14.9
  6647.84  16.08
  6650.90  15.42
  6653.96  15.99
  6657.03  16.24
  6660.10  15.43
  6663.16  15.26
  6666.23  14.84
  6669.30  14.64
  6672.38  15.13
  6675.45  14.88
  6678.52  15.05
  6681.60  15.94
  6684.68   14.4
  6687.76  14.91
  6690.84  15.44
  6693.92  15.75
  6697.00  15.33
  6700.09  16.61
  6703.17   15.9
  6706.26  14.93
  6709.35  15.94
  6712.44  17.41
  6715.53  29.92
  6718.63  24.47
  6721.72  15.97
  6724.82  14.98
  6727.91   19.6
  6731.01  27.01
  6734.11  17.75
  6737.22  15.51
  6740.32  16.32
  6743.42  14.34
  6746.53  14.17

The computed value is -0.03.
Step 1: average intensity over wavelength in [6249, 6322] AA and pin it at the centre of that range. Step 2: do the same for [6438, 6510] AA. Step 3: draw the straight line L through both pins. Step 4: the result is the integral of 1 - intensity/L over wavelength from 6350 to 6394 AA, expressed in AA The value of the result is -0.6 AA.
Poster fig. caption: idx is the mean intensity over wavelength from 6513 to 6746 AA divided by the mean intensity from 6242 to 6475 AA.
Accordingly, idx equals 1.22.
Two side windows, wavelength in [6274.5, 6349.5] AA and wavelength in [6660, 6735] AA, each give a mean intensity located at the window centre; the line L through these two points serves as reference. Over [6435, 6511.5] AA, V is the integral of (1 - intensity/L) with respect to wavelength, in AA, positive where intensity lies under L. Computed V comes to 3.8 AA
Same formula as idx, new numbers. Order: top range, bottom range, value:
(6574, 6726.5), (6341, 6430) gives 1.12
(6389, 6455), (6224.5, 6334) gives 1.03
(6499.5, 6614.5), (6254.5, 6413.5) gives 1.33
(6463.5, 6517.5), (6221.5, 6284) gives 1.02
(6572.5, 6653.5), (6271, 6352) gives 1.16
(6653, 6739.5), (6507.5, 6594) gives 0.79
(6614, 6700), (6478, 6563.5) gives 0.85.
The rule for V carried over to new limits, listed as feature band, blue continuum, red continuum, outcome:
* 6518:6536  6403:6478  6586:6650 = 0.3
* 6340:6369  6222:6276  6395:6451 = 0.3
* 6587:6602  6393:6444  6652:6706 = -0.7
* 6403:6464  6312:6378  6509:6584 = 8.7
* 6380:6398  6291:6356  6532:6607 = 1.8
